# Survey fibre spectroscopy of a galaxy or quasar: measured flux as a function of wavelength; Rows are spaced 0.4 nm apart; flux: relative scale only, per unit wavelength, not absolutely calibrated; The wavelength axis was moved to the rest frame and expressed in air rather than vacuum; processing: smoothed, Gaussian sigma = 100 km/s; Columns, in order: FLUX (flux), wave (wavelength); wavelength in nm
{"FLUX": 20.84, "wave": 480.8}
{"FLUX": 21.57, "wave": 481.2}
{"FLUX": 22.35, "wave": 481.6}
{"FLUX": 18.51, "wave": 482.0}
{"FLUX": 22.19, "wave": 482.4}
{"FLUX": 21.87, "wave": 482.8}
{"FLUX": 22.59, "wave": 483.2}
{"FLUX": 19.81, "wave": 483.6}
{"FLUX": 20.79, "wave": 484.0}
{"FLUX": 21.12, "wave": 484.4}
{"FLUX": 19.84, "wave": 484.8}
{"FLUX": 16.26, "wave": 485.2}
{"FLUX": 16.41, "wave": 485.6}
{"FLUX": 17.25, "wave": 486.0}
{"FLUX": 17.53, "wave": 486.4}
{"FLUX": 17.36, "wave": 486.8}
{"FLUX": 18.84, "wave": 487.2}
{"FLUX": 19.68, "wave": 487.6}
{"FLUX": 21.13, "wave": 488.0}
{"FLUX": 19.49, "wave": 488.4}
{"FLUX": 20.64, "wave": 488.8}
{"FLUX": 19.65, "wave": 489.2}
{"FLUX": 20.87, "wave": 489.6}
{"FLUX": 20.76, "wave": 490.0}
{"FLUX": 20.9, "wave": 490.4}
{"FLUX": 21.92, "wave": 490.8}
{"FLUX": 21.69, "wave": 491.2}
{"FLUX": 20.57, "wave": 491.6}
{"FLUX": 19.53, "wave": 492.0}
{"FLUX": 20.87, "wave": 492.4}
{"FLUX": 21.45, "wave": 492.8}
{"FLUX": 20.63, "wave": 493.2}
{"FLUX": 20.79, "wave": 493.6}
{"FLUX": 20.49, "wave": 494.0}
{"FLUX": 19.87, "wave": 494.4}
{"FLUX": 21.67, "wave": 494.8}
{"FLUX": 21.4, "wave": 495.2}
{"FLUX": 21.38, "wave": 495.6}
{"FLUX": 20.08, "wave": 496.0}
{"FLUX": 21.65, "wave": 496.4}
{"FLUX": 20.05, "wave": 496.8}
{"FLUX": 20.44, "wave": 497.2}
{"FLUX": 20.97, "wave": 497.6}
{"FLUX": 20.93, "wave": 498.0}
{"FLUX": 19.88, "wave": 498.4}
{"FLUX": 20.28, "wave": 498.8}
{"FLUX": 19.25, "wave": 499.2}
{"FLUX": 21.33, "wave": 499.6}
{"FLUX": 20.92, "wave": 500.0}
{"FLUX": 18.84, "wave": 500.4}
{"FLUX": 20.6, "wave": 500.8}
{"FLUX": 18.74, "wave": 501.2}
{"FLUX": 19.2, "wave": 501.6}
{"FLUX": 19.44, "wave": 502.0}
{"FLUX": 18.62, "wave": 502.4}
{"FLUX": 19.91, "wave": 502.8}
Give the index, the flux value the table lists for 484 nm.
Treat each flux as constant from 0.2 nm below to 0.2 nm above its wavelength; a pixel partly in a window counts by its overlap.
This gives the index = 20.79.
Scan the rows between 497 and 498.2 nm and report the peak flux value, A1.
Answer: 20.97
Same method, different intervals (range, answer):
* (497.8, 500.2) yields 21.33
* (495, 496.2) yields 21.4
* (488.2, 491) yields 21.92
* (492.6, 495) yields 21.67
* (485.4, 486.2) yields 17.25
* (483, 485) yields 22.59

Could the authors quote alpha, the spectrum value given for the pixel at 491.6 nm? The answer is 20.57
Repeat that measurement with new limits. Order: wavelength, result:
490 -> 20.76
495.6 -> 21.38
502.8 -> 19.91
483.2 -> 22.59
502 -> 19.44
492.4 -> 20.87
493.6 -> 20.79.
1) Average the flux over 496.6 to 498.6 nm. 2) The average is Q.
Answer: 20.5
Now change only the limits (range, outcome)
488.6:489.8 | 20.4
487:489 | 20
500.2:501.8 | 19.3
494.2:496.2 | 20.9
